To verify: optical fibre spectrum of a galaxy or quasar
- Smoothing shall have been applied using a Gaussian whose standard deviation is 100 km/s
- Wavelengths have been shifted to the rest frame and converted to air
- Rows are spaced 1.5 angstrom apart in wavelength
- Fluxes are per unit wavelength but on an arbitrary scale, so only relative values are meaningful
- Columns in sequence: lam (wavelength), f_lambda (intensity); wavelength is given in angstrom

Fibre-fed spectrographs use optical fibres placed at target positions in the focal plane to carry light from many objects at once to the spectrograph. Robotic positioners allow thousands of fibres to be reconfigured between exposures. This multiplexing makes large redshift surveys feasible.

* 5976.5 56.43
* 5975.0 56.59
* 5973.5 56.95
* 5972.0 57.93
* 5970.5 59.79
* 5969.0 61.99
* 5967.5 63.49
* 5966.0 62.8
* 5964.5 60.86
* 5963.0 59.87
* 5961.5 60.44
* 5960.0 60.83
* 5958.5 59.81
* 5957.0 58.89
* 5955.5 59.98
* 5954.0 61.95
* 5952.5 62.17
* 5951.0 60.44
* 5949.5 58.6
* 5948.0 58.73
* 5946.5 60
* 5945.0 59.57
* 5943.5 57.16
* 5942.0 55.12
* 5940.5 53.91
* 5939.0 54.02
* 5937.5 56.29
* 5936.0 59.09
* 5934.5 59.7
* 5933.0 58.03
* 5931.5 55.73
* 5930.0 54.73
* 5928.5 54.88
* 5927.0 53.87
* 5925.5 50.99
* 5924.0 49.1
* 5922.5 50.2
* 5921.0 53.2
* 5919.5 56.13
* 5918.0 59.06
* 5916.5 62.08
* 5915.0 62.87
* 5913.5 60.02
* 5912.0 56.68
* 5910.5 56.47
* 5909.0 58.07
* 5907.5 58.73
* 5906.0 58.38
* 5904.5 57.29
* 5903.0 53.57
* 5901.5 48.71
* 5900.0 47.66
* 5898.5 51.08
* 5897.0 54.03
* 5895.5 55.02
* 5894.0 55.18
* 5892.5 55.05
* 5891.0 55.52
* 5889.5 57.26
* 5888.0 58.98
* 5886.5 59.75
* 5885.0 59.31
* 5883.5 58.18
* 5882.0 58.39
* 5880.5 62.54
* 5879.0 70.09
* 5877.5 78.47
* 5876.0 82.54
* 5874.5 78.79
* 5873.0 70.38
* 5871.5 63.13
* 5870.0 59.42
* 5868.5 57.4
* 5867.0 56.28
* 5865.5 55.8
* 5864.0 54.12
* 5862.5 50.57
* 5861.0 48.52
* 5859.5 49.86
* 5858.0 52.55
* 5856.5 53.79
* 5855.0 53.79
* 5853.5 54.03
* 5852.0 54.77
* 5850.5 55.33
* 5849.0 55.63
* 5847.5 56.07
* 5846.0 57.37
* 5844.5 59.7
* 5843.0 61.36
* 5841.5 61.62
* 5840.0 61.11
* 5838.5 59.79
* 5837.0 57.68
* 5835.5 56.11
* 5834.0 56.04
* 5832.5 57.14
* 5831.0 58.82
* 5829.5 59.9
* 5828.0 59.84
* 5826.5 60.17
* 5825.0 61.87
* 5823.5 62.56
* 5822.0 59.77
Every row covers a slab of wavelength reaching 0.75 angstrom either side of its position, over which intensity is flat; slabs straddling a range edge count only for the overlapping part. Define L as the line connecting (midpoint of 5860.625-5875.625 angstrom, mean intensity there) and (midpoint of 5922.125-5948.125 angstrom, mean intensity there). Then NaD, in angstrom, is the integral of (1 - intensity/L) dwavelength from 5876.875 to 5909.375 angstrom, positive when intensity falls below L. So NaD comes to 0.5 angstrom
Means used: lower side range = 60.3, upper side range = 55.6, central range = 57.7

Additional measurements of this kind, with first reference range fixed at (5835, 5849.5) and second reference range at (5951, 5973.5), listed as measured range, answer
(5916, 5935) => 1.6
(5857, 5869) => 1.2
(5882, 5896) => 0.5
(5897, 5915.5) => 1.3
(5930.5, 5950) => 1.0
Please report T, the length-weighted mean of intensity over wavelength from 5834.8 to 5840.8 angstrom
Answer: 58.7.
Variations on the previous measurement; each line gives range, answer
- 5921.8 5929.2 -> 51.8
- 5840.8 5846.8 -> 60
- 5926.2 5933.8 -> 55.4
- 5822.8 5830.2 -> 60.9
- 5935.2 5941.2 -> 55.9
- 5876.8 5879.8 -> 74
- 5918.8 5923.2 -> 53.2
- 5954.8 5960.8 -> 59.9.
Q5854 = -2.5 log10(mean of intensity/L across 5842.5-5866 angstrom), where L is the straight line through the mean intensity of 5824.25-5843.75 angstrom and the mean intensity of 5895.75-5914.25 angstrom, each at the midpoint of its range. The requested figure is 0.070 mag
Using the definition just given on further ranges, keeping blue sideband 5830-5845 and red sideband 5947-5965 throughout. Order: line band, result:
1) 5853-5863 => 0.14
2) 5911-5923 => 0.04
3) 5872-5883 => -0.20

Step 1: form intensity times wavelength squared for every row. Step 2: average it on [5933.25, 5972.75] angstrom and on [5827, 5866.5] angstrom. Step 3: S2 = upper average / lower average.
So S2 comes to 1.1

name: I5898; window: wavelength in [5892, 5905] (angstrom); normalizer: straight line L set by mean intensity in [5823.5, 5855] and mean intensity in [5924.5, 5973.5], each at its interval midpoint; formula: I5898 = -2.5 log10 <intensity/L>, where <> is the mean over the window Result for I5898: 0.105 mag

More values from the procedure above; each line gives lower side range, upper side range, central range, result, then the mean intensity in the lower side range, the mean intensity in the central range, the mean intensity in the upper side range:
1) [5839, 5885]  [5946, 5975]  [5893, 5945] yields 0.083 mag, 59.7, 55.6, 60.2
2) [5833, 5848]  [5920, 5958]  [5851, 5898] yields -0.020 mag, 58.7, 59.1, 56.7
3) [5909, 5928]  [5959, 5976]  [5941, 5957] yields -0.013 mag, 56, 59.3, 60.1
